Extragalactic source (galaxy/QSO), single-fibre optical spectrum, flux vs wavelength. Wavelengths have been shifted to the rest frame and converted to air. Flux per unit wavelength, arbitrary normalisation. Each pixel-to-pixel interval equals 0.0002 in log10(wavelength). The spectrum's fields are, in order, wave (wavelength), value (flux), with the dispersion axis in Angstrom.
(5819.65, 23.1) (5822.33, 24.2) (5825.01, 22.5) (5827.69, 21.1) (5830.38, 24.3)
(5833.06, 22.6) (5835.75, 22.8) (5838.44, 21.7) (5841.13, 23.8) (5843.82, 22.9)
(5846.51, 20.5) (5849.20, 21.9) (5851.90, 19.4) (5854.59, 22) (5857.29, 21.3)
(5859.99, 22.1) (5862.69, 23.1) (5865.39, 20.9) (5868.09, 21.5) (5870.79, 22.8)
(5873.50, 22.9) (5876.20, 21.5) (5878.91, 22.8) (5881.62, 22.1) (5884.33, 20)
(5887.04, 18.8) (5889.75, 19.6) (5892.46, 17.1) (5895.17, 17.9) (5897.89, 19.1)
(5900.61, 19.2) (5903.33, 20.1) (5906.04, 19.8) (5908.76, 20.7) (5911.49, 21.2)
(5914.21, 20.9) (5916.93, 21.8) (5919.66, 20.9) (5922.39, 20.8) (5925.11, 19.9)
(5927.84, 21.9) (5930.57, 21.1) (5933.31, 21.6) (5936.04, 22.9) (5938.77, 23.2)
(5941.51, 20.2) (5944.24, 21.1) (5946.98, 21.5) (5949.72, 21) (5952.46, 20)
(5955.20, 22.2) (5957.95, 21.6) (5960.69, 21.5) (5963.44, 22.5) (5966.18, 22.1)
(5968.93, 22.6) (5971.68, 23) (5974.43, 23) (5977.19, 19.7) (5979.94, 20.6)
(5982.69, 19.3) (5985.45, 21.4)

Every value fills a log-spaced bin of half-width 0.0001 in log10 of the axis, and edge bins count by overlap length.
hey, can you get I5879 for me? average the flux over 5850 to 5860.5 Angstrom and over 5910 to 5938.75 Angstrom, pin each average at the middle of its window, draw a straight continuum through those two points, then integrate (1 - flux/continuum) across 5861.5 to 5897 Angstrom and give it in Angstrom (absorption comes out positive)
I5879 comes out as 0.70 Angstrom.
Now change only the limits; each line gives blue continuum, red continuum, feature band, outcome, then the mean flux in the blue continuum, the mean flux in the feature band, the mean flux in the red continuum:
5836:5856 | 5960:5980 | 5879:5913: 3.3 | 21.8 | 19.8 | 22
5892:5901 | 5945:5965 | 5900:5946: -3.0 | 18.3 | 21.1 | 21.5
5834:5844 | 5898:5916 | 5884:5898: 1.5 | 22.8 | 18.6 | 20.3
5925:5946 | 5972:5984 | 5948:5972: -0.7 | 21.6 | 21.8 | 20.9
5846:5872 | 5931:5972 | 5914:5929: 0.5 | 21.6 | 21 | 21.8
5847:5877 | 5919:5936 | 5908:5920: 0.1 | 21.7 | 21.1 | 21.2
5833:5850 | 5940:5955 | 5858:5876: -0.1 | 22.3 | 22.1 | 20.9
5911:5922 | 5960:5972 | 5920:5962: 0.7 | 21.2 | 21.4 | 22.3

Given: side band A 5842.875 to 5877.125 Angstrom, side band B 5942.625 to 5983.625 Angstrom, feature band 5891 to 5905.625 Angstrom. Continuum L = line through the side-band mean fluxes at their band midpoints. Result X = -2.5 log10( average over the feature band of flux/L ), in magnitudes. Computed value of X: 0.15 mag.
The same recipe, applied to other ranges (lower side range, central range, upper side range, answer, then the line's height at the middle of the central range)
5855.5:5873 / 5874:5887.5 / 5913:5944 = 0.027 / 21.8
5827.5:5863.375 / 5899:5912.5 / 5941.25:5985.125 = 0.083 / 21.7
